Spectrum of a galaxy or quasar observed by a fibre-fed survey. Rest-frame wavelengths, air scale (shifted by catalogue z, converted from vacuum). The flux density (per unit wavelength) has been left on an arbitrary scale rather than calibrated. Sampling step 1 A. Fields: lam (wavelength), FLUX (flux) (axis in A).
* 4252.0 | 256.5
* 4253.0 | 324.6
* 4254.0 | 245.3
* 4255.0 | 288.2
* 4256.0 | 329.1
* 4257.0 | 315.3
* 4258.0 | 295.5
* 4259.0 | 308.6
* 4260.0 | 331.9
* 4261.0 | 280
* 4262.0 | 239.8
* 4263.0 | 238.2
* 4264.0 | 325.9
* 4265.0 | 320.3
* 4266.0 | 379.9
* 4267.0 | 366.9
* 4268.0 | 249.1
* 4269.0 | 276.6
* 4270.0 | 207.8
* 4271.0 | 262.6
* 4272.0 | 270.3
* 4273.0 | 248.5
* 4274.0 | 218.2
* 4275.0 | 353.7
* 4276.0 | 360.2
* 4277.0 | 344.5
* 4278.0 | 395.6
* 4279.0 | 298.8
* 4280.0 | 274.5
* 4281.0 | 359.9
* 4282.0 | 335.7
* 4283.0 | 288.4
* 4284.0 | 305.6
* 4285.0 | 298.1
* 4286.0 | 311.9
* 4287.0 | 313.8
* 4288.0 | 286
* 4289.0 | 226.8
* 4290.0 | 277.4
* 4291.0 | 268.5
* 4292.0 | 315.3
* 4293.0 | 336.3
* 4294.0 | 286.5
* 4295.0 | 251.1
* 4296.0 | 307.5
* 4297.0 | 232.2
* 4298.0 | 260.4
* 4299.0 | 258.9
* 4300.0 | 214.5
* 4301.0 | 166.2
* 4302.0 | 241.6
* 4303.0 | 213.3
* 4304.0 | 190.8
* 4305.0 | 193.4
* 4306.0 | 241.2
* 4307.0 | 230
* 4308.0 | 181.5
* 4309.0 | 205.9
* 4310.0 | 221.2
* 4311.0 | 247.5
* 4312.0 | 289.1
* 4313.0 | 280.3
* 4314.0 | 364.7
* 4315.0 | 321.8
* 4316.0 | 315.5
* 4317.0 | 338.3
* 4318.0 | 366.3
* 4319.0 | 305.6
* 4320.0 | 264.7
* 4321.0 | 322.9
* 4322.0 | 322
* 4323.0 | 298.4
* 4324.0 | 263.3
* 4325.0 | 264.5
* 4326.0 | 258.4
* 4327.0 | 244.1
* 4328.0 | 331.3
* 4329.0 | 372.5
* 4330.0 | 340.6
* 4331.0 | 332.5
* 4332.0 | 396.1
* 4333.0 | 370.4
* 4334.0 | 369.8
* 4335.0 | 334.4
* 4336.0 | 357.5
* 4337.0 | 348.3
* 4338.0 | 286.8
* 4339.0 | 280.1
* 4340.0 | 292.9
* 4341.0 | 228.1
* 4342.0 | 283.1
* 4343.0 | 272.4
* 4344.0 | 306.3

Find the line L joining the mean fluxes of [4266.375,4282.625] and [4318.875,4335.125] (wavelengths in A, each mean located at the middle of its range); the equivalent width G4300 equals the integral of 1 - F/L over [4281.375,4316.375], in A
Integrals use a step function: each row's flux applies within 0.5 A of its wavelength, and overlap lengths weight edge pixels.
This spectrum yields 4.9 A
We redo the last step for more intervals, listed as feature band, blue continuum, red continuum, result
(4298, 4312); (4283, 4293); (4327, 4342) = 3.9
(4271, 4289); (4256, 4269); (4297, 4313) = -2.3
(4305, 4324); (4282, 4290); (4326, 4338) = 2.4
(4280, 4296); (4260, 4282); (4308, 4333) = 0.2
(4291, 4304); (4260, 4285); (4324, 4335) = 2.4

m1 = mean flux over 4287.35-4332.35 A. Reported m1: 276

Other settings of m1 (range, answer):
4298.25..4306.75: 217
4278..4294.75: 301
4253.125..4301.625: 290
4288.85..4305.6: 250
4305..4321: 277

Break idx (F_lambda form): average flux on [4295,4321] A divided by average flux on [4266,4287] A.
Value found 0.9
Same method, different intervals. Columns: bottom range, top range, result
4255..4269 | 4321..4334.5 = 1.05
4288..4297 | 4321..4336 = 1.15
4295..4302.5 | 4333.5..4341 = 1.32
